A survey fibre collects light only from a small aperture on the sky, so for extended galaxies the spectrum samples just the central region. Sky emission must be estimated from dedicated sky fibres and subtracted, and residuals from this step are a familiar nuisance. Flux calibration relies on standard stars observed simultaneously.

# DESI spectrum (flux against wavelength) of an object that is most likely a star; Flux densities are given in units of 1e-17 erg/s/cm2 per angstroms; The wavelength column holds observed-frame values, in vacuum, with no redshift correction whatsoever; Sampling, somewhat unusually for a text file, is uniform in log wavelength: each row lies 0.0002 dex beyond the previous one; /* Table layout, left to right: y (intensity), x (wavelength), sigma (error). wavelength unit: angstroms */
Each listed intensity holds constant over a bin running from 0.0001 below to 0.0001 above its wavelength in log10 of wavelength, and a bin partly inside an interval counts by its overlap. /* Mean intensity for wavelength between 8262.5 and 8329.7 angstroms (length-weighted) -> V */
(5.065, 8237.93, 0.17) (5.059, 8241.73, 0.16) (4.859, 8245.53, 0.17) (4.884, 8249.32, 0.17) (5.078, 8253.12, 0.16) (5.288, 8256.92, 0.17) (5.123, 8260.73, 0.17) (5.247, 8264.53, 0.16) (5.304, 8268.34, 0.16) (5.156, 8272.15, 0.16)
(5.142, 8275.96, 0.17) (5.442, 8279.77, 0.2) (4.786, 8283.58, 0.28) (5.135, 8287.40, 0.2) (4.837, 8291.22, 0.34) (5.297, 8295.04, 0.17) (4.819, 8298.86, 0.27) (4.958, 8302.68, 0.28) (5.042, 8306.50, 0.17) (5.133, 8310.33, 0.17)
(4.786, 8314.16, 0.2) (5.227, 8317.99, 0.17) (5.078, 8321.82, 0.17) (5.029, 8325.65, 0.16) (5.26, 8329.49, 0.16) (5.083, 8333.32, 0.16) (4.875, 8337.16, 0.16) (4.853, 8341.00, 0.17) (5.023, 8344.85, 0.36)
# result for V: 5.09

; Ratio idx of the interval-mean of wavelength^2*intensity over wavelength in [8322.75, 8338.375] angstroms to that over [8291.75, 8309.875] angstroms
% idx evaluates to 1.0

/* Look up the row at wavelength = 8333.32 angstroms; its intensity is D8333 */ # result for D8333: 5.083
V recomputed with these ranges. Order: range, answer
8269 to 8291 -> 5.12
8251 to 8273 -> 5.2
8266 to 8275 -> 5.22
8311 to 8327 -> 5.04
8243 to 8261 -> 5.04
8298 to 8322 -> 5.01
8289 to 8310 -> 5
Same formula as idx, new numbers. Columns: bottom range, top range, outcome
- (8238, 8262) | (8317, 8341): 1.02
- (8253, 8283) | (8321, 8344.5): 0.98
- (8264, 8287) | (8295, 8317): 0.97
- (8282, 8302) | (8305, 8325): 1.02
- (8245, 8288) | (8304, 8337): 1.00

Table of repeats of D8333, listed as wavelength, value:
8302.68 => 4.958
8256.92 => 5.288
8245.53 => 4.859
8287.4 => 5.135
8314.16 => 4.786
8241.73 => 5.059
